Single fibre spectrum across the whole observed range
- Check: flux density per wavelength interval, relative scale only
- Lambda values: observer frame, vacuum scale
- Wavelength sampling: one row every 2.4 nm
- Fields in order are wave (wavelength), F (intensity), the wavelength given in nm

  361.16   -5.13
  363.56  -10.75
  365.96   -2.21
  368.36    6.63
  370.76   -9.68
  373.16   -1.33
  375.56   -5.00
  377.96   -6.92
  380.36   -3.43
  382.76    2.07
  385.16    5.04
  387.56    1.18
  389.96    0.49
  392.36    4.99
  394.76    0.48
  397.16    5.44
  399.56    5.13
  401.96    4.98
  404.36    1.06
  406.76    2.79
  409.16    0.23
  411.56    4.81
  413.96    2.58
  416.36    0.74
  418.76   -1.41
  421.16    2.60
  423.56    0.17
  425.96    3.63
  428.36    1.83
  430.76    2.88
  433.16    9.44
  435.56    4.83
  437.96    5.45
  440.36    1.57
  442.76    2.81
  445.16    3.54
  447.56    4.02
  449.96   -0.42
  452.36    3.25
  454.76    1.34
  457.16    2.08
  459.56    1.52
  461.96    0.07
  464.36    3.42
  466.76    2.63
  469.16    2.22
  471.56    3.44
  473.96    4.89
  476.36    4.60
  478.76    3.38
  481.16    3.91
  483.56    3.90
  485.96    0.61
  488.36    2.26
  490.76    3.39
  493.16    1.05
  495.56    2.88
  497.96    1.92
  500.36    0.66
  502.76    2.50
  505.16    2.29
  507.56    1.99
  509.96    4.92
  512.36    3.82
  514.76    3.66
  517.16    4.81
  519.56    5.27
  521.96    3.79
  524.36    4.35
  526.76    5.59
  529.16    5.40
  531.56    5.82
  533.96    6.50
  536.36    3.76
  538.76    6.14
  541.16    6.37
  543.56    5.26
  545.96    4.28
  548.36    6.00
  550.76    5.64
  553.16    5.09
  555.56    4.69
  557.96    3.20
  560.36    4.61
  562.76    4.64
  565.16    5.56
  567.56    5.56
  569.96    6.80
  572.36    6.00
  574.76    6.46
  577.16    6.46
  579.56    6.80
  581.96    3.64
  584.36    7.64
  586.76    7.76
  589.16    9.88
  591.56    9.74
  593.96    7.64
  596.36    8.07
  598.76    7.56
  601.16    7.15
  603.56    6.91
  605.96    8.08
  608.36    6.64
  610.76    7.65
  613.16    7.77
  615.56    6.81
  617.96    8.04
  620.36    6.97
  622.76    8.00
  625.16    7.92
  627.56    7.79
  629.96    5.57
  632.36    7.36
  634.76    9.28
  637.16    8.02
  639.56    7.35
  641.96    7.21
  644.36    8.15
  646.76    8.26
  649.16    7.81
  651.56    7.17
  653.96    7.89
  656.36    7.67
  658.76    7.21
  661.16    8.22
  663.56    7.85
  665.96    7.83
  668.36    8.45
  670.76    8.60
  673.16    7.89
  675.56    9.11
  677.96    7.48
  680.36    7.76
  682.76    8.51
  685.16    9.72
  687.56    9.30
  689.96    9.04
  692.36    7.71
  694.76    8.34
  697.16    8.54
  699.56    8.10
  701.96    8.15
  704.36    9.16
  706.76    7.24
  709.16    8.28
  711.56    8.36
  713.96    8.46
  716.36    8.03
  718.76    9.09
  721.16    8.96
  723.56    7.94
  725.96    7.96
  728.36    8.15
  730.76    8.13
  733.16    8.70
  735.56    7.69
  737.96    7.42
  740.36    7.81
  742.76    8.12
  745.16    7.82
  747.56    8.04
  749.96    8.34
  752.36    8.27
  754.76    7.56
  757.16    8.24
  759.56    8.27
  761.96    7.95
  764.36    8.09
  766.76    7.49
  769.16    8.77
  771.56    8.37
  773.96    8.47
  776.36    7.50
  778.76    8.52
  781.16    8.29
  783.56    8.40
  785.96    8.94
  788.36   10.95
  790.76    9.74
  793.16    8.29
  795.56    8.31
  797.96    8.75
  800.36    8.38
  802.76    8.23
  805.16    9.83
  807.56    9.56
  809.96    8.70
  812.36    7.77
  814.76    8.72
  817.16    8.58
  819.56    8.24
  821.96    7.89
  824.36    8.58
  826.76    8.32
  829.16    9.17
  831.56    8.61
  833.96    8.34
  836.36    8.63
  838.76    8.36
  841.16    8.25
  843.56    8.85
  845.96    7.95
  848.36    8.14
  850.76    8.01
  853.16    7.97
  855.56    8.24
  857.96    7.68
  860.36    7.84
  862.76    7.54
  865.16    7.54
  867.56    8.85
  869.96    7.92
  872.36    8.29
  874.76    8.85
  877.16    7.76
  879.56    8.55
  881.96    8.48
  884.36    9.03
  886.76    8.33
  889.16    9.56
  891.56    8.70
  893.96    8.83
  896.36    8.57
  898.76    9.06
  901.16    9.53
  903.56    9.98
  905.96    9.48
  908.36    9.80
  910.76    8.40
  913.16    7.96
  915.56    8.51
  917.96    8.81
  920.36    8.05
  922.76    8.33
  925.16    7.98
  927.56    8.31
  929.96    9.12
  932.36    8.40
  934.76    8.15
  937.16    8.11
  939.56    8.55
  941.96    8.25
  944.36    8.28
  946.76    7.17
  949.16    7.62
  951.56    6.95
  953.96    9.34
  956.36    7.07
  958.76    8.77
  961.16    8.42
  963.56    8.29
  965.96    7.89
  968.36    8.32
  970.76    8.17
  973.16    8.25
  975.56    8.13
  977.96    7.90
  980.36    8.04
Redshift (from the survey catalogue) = 0.20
